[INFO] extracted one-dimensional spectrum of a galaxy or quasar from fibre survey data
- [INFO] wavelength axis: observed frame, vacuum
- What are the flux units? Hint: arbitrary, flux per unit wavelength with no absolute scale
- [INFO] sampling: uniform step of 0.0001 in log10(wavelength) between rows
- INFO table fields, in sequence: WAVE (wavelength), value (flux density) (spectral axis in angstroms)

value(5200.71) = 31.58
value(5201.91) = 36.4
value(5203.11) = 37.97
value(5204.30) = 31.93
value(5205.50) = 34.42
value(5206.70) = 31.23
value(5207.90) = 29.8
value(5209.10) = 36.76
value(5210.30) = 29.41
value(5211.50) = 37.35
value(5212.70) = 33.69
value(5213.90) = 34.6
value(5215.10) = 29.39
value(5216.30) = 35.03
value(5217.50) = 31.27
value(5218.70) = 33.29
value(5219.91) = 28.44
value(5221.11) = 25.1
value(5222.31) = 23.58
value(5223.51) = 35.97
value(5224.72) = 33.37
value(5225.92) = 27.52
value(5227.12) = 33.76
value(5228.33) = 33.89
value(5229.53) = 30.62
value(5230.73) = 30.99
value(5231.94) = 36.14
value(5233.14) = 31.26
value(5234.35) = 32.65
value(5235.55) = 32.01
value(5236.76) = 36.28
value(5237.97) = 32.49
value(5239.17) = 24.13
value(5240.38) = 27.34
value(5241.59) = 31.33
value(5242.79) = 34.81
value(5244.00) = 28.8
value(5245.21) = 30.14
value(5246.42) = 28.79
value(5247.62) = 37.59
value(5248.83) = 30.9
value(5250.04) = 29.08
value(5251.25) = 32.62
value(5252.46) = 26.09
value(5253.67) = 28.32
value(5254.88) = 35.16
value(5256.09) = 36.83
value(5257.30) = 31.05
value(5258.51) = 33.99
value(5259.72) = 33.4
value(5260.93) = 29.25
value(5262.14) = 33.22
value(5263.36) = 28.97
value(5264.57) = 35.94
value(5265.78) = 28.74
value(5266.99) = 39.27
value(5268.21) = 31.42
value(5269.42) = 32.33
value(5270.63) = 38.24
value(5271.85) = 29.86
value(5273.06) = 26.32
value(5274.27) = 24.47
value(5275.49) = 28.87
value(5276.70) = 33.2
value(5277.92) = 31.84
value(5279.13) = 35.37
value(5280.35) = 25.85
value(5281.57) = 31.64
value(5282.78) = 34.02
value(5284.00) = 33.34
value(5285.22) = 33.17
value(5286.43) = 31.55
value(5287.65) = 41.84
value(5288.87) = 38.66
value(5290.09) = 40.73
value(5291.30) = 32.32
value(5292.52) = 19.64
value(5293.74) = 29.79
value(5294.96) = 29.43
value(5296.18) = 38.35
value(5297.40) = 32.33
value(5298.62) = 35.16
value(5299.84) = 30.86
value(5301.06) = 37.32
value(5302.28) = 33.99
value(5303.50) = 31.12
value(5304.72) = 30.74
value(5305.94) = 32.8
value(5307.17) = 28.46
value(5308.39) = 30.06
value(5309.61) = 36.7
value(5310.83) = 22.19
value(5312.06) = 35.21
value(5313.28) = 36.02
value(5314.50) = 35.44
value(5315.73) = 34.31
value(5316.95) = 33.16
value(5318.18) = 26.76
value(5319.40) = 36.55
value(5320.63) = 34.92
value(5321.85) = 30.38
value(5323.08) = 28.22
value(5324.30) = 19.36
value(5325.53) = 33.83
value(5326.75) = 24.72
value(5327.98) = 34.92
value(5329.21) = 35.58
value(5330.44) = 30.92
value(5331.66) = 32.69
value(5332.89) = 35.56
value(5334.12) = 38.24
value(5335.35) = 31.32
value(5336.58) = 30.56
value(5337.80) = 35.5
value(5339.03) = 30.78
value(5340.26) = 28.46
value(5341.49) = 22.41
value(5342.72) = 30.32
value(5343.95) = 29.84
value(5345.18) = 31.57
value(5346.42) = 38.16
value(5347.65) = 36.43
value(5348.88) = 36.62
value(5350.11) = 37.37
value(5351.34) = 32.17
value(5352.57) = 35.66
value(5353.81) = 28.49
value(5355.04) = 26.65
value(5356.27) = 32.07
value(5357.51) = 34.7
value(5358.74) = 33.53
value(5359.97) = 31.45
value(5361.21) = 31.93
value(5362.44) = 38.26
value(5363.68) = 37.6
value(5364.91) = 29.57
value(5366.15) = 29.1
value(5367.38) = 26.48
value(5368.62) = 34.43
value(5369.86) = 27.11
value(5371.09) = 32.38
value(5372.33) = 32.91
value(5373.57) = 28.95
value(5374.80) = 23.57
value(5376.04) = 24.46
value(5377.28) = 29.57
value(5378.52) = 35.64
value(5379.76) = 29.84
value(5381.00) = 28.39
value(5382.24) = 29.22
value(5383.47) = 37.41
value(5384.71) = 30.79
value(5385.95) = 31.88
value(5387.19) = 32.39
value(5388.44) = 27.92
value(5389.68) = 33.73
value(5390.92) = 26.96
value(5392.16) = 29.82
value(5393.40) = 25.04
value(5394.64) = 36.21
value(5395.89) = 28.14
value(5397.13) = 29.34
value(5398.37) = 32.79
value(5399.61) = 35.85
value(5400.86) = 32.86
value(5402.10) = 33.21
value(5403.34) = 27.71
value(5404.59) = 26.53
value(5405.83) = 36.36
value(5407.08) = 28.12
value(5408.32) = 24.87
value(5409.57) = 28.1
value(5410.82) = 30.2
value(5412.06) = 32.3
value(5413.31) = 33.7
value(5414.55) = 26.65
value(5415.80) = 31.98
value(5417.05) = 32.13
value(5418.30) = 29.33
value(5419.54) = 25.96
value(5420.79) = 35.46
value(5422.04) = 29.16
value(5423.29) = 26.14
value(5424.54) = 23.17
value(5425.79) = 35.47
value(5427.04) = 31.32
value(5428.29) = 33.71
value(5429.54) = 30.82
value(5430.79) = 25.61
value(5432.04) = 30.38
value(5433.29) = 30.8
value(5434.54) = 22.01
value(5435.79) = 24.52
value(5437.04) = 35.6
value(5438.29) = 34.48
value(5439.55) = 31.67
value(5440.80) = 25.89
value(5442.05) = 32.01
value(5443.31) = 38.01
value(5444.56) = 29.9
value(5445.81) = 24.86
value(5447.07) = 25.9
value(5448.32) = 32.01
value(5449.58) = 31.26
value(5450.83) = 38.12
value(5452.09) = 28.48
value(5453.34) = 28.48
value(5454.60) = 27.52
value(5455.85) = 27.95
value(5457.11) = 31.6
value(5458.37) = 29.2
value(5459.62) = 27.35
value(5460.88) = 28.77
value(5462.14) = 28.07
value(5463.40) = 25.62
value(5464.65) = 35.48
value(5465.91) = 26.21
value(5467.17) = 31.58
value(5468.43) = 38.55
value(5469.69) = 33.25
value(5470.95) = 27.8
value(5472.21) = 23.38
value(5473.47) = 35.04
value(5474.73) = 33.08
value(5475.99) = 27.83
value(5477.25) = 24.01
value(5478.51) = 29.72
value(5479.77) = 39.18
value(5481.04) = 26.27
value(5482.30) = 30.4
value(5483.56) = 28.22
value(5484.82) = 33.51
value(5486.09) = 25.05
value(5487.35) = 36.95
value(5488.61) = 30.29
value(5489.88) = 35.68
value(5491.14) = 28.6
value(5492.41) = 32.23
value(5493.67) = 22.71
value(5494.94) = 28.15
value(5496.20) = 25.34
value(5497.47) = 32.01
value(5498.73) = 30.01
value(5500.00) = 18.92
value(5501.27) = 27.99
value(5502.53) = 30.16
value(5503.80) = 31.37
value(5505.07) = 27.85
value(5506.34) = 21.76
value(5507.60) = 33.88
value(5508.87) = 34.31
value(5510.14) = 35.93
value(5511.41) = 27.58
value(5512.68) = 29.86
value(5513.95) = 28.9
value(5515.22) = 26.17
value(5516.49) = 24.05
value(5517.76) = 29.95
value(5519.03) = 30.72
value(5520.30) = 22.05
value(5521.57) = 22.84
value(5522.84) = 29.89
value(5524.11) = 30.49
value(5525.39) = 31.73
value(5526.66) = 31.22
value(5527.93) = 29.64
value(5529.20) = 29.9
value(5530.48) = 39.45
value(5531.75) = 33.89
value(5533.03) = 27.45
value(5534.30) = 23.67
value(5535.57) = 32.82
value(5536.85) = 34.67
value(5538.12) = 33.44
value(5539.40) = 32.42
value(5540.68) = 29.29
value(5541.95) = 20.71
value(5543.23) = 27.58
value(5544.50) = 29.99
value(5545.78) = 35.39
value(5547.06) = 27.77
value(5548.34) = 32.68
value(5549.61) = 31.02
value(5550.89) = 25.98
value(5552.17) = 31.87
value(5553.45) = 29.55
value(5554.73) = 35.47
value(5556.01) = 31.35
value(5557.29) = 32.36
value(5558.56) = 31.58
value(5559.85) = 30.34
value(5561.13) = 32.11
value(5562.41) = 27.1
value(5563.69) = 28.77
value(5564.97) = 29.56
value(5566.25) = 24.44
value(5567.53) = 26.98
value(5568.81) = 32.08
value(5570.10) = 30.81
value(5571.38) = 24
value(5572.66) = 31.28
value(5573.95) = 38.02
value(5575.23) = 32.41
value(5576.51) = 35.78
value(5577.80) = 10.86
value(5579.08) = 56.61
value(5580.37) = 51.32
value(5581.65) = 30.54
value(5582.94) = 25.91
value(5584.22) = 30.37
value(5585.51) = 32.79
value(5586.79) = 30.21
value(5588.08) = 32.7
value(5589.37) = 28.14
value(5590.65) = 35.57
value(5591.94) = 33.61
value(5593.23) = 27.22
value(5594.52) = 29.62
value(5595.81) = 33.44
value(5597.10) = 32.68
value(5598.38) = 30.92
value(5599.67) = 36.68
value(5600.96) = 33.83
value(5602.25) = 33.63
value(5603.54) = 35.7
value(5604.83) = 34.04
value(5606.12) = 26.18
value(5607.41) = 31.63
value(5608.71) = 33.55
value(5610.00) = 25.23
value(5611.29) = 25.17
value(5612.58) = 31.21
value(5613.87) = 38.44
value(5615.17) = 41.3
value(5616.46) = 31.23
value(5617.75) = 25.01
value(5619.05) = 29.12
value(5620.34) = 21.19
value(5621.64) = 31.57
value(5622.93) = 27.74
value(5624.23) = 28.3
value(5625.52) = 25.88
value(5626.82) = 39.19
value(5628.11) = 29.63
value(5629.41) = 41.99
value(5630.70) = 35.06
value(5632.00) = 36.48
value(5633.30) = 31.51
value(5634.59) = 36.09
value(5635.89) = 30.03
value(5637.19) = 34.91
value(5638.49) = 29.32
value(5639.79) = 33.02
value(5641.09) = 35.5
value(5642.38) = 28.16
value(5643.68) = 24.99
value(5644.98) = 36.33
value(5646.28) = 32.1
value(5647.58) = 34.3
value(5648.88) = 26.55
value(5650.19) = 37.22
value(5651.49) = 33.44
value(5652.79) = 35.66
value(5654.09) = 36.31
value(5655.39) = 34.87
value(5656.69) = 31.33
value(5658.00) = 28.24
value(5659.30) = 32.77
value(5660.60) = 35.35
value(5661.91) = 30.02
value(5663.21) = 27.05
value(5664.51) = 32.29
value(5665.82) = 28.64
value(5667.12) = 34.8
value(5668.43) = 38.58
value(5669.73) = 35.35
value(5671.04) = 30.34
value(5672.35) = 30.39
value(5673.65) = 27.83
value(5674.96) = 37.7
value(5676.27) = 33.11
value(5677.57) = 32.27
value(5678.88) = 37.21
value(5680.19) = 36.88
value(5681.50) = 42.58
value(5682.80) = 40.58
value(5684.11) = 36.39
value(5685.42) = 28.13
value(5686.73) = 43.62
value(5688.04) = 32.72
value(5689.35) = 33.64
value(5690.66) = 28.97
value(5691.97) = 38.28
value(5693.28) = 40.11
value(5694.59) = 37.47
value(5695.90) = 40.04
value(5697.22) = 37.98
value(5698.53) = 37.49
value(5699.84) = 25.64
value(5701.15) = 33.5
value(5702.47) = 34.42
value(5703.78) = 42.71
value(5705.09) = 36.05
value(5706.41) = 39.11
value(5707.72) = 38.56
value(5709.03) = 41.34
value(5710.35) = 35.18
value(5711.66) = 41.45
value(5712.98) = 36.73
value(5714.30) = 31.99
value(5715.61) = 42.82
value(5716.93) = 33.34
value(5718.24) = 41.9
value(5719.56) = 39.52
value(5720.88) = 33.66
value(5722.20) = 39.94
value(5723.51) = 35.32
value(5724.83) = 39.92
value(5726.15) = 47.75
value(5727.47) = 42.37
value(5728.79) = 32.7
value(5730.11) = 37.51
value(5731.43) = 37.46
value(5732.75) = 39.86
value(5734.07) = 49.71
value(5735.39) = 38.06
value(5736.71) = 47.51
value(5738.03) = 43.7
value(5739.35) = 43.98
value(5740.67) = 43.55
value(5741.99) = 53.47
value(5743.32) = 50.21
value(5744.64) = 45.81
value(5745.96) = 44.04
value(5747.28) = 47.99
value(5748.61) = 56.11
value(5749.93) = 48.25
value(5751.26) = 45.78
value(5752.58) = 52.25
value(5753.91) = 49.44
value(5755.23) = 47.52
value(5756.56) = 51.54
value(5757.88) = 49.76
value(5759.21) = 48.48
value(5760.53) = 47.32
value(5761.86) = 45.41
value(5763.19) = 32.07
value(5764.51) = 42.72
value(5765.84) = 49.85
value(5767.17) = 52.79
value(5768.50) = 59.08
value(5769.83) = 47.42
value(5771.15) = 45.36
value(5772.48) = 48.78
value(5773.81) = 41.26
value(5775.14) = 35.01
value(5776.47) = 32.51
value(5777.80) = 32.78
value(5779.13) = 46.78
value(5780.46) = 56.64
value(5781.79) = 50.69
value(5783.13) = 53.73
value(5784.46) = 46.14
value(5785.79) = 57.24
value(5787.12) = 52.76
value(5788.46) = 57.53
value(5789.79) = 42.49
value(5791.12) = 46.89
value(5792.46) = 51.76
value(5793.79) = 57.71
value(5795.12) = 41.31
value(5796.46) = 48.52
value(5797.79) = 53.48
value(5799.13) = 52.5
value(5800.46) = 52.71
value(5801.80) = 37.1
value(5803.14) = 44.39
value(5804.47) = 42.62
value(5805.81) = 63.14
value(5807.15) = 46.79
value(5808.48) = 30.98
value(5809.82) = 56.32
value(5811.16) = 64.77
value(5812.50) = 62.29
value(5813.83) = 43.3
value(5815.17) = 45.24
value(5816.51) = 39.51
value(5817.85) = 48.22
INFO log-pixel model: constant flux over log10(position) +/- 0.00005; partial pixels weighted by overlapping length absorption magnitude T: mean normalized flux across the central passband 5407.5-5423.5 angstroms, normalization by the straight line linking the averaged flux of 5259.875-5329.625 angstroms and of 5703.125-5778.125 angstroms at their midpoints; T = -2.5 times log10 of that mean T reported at 0.18 mag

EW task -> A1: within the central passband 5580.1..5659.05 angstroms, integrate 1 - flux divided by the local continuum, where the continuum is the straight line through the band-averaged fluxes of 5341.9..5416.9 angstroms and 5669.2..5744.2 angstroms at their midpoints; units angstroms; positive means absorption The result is 9.1 angstroms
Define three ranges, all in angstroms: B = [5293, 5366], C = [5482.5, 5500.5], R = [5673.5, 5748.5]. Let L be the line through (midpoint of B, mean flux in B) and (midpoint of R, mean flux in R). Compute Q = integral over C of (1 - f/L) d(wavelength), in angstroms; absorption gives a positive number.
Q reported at 3.0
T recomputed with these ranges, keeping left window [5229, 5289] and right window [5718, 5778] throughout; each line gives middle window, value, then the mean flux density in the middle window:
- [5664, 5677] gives 0.28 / 32.9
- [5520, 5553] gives 0.29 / 30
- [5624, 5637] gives 0.23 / 33.6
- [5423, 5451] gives 0.21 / 30.1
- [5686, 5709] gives 0.18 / 36.6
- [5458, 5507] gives 0.27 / 29.4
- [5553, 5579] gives 0.29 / 30.3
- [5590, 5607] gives 0.24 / 32.5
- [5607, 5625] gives 0.34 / 30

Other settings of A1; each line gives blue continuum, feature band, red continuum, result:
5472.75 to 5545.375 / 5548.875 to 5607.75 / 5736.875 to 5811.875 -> 4.7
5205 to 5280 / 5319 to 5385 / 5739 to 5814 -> 6.6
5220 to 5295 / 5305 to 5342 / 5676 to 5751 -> 1.4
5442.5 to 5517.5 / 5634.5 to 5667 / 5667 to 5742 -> 3.3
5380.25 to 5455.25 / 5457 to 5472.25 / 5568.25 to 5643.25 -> 0.4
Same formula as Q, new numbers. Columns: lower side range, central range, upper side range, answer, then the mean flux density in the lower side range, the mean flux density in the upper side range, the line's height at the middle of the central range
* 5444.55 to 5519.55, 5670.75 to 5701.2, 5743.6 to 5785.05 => 5.0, 29.6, 46.9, 42.1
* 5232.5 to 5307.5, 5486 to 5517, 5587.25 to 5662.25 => 2.9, 32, 32.1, 32.1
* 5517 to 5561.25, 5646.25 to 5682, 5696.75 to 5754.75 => 4.1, 30.3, 41.3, 37.7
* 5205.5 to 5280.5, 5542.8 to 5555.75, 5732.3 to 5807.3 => 3.2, 31.7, 47.6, 40.9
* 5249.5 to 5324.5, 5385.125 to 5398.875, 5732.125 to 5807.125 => 2.0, 32.1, 47.6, 35.5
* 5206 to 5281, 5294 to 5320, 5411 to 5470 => -1.3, 31.6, 30.2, 31.1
